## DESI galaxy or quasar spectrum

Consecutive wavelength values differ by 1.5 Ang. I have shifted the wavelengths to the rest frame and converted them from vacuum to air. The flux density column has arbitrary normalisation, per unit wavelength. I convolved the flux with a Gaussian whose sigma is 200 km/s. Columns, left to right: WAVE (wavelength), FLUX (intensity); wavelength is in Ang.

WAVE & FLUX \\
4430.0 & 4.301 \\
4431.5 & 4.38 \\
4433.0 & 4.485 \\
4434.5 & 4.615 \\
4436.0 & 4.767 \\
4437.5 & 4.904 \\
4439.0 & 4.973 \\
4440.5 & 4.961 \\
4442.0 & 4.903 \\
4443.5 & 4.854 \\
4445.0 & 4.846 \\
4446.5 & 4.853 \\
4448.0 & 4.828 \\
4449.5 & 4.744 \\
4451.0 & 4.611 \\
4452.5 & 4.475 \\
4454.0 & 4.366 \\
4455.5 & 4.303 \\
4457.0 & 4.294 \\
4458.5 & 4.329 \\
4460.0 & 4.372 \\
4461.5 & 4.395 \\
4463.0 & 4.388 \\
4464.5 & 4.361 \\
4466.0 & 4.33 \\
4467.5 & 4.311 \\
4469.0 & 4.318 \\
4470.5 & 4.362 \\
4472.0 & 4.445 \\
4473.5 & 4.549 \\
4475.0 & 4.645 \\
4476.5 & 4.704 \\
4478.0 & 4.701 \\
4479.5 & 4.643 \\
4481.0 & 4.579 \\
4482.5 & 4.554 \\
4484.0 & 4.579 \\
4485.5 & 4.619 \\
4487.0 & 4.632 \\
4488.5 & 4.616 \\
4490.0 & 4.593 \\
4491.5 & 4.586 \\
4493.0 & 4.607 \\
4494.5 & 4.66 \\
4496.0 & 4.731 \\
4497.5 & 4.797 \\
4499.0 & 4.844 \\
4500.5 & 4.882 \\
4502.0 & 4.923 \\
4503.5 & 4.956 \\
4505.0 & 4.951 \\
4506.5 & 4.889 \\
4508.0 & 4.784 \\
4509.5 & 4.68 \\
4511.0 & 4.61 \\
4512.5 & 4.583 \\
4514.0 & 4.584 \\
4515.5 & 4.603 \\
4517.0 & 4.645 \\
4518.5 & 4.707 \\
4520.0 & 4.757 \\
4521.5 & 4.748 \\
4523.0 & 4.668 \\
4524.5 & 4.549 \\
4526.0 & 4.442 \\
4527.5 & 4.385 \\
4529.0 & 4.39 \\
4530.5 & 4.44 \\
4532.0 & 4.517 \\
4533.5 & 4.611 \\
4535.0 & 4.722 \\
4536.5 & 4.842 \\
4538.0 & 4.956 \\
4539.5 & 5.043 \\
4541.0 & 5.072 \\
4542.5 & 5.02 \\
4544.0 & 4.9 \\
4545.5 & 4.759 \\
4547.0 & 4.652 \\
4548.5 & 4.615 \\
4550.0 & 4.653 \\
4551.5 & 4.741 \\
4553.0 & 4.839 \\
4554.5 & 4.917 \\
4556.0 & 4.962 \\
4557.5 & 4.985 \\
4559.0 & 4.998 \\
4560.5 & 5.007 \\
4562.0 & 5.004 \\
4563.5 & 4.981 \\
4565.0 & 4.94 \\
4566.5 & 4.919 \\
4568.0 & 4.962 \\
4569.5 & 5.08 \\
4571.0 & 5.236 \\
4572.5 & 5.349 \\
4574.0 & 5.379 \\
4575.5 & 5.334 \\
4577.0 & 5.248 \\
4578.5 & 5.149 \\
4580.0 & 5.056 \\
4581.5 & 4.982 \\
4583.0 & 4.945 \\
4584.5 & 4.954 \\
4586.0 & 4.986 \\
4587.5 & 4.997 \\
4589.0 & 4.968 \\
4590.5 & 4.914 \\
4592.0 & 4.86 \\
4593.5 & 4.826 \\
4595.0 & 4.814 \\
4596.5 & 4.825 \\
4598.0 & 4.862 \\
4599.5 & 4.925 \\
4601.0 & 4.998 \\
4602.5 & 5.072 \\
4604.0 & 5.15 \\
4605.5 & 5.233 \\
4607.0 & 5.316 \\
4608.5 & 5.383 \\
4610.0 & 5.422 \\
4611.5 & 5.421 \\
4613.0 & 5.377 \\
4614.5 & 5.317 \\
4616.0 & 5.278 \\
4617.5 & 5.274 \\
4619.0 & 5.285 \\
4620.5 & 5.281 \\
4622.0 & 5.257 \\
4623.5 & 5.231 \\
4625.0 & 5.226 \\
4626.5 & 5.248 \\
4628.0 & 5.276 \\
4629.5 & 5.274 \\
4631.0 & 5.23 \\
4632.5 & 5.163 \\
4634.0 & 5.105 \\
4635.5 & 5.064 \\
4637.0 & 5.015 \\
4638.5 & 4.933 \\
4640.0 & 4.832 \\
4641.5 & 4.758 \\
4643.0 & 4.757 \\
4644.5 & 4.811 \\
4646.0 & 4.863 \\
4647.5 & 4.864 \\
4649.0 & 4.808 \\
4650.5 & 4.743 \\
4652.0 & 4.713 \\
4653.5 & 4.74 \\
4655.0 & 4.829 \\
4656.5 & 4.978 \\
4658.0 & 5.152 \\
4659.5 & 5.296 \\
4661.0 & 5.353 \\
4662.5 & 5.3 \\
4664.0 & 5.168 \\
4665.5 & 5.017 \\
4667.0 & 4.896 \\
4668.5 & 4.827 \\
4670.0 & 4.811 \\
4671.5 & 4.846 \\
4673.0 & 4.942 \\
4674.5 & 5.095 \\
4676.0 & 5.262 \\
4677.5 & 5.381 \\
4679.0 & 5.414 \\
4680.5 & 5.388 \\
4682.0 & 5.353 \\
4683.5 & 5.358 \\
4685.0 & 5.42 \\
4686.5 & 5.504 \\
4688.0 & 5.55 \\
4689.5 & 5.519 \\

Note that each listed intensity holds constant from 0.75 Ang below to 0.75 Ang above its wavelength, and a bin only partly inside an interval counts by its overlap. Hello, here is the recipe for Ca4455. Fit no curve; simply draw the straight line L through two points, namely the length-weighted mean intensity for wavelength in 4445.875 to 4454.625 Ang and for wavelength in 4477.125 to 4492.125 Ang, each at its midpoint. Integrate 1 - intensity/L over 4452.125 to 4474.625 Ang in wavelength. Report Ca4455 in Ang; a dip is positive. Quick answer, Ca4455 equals 1.2 Ang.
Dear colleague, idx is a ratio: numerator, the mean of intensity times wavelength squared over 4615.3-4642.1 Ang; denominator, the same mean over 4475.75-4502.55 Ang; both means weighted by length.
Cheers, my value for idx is 1.2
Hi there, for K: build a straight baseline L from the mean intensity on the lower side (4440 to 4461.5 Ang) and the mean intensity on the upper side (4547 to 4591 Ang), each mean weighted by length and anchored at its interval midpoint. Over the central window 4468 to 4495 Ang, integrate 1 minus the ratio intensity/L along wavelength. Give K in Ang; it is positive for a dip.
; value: 0.8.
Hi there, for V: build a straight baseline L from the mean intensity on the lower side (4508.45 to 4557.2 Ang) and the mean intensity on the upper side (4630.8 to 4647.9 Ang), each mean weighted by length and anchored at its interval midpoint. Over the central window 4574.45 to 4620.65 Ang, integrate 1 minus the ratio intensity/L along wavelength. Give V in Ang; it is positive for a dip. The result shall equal -2.5 Ang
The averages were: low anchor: 4.71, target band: 5.11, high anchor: 4.94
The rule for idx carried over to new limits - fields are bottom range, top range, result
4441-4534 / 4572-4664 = 1.17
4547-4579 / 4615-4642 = 1.06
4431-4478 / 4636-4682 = 1.20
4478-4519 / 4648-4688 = 1.17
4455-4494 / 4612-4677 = 1.21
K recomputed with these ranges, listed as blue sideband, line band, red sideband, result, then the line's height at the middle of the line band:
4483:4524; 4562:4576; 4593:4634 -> -0.36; 4.99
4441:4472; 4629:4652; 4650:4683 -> 0.31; 5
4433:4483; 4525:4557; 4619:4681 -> 0.33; 4.79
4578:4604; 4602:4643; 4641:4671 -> -2.07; 4.94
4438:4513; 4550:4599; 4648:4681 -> -1.52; 4.85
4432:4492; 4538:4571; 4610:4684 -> -0.50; 4.84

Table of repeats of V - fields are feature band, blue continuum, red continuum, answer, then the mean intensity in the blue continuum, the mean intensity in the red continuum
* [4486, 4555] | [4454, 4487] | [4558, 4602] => 0.0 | 4.47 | 5.02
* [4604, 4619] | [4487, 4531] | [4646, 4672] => -1.4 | 4.68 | 4.96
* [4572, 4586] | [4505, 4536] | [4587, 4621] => -0.5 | 4.63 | 5.12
